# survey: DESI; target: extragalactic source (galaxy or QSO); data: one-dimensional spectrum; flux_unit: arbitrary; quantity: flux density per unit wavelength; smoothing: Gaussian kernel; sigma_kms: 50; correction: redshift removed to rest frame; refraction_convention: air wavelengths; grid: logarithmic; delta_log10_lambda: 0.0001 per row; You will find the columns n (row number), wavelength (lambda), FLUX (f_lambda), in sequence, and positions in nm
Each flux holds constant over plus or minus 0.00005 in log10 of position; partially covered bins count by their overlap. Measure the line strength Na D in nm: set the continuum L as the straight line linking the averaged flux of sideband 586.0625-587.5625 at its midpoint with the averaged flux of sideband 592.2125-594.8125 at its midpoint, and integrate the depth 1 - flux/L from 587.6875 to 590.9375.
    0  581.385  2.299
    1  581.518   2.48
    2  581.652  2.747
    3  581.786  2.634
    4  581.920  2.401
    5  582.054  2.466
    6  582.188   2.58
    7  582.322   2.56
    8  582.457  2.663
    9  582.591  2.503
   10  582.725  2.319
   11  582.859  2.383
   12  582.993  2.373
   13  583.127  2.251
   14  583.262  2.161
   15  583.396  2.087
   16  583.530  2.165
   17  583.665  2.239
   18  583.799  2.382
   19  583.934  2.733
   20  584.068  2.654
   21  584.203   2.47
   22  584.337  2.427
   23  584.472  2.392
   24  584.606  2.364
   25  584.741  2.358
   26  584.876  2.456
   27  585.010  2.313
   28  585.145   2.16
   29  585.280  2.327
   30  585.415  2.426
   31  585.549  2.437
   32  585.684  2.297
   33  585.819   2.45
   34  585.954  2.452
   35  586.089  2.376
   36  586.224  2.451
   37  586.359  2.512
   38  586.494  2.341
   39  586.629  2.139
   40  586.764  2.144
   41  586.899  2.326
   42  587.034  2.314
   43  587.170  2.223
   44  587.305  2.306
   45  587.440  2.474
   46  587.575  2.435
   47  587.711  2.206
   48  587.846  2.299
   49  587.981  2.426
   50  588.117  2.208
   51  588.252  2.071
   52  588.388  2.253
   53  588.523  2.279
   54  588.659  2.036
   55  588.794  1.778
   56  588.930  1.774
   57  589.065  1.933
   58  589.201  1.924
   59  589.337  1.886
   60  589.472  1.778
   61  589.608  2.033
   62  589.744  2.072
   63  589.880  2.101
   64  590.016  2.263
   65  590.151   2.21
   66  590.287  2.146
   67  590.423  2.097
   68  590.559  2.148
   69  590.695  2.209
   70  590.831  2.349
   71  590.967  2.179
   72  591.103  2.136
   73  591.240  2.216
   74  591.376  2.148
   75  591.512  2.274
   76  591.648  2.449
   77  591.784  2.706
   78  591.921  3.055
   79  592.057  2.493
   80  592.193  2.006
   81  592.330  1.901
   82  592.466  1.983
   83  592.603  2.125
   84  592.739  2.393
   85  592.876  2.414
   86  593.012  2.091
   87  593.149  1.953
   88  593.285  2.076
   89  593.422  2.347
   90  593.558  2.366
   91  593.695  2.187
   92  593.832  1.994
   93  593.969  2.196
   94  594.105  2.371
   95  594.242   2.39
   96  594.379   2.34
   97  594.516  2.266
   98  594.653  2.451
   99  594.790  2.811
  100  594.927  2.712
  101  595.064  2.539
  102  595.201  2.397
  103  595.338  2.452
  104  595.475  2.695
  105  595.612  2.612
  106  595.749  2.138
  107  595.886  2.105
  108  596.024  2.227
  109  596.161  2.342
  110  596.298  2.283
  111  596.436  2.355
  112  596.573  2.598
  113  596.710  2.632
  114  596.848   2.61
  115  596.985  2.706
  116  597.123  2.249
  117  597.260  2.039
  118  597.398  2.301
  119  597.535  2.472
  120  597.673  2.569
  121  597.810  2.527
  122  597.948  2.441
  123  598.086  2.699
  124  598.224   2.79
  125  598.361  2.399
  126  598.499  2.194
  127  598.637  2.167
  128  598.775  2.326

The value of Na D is 0.27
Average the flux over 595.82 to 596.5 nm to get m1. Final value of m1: 2.26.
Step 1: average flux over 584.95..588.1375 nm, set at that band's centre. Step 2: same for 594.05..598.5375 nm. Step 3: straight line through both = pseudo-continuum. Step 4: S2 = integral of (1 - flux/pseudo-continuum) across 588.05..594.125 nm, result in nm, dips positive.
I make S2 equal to 0.56 nm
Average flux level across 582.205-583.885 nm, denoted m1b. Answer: 2.35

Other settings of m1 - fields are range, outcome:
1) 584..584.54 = 2.49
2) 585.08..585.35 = 2.24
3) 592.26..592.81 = 2.1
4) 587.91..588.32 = 2.24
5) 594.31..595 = 2.51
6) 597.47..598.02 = 2.5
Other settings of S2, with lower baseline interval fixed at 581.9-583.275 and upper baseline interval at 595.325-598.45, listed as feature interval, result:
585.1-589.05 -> 0.272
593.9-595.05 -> -0.002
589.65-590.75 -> 0.129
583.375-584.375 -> 0.011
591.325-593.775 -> 0.166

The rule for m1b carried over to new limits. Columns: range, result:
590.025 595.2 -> 2.29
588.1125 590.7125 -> 2.05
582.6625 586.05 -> 2.36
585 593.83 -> 2.23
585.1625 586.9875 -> 2.35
